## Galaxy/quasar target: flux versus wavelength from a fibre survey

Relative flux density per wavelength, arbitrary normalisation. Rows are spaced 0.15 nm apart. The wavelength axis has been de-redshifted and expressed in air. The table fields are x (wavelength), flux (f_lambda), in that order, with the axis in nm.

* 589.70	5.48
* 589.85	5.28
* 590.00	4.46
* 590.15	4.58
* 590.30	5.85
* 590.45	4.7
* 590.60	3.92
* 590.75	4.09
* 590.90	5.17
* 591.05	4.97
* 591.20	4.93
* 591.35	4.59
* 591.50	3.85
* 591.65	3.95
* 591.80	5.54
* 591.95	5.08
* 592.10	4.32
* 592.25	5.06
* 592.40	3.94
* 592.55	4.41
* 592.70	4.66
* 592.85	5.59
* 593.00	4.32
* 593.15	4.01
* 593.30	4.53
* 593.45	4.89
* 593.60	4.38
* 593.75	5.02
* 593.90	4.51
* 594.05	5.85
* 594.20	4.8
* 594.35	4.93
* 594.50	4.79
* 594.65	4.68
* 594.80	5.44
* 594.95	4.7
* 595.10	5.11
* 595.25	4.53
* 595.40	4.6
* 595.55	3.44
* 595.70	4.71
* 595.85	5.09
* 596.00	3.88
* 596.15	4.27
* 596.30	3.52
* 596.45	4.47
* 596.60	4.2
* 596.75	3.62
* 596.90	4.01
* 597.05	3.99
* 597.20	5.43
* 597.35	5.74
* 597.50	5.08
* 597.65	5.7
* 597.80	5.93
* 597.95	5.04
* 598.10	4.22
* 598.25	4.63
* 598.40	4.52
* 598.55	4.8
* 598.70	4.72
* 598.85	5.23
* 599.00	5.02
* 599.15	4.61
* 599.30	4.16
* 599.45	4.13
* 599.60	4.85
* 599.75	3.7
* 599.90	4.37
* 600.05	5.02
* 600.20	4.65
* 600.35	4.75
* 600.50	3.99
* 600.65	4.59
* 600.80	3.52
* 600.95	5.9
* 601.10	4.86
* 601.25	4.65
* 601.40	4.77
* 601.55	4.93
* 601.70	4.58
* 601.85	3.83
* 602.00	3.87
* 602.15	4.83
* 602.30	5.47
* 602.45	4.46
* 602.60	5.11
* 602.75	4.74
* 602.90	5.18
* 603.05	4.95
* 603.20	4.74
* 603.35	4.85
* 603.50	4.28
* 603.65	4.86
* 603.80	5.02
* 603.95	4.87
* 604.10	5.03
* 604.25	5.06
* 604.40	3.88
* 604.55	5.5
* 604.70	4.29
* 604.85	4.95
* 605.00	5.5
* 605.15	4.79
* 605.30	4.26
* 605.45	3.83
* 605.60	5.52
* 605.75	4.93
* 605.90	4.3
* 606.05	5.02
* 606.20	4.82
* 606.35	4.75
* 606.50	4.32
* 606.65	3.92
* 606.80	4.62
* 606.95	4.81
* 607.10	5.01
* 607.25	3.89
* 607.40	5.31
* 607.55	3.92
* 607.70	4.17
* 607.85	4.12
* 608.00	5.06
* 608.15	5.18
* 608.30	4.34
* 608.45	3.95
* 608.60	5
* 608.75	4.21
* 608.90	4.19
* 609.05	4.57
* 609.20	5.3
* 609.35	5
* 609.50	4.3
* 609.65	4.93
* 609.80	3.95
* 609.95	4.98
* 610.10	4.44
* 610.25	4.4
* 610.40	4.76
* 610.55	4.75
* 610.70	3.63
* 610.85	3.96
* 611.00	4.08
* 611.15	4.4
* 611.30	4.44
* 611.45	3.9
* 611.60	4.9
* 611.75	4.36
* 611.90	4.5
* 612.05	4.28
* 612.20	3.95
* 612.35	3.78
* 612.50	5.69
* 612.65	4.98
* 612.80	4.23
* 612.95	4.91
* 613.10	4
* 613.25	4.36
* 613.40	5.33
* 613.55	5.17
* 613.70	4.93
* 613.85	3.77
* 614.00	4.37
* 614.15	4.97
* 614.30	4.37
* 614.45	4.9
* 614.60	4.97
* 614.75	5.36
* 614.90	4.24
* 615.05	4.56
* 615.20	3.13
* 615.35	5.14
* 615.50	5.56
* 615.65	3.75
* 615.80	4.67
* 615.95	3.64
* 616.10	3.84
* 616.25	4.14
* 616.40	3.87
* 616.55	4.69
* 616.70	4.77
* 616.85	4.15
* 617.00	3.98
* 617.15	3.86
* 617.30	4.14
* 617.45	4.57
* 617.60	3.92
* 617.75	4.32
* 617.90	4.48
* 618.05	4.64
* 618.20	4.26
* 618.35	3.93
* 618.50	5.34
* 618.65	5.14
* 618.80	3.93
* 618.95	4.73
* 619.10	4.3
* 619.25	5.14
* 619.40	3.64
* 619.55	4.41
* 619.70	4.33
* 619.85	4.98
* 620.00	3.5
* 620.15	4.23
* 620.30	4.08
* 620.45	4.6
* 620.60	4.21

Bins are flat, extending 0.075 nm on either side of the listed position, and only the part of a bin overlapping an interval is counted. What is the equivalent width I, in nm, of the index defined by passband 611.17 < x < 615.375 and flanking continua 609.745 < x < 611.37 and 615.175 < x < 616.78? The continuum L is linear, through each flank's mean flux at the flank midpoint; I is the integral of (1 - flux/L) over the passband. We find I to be -0.20 nm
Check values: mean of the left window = 4.35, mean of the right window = 4.33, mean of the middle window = 4.54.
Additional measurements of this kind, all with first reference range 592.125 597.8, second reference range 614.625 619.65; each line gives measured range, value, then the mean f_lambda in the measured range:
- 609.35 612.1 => 0.03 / 4.4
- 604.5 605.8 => -0.09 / 4.83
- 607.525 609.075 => 0.02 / 4.44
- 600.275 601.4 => -0.01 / 4.62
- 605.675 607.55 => -0.04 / 4.61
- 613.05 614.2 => -0.05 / 4.62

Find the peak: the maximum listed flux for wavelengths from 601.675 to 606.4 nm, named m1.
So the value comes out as 5.52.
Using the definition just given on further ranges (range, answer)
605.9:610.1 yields 5.31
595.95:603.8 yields 5.93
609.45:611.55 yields 4.98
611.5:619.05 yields 5.69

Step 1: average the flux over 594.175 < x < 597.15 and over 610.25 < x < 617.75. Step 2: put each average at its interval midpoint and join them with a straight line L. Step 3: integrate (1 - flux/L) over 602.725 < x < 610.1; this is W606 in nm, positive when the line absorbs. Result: -0.402 nm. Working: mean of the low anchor 4.44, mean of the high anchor 4.42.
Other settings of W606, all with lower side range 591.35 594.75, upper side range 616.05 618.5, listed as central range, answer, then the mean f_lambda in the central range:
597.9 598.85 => -0.02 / 4.69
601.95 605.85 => -0.26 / 4.8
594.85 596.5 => 0.08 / 4.41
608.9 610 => -0.07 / 4.68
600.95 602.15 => -0.02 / 4.61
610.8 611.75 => 0.02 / 4.29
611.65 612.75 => -0.04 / 4.51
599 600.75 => 0.05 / 4.45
